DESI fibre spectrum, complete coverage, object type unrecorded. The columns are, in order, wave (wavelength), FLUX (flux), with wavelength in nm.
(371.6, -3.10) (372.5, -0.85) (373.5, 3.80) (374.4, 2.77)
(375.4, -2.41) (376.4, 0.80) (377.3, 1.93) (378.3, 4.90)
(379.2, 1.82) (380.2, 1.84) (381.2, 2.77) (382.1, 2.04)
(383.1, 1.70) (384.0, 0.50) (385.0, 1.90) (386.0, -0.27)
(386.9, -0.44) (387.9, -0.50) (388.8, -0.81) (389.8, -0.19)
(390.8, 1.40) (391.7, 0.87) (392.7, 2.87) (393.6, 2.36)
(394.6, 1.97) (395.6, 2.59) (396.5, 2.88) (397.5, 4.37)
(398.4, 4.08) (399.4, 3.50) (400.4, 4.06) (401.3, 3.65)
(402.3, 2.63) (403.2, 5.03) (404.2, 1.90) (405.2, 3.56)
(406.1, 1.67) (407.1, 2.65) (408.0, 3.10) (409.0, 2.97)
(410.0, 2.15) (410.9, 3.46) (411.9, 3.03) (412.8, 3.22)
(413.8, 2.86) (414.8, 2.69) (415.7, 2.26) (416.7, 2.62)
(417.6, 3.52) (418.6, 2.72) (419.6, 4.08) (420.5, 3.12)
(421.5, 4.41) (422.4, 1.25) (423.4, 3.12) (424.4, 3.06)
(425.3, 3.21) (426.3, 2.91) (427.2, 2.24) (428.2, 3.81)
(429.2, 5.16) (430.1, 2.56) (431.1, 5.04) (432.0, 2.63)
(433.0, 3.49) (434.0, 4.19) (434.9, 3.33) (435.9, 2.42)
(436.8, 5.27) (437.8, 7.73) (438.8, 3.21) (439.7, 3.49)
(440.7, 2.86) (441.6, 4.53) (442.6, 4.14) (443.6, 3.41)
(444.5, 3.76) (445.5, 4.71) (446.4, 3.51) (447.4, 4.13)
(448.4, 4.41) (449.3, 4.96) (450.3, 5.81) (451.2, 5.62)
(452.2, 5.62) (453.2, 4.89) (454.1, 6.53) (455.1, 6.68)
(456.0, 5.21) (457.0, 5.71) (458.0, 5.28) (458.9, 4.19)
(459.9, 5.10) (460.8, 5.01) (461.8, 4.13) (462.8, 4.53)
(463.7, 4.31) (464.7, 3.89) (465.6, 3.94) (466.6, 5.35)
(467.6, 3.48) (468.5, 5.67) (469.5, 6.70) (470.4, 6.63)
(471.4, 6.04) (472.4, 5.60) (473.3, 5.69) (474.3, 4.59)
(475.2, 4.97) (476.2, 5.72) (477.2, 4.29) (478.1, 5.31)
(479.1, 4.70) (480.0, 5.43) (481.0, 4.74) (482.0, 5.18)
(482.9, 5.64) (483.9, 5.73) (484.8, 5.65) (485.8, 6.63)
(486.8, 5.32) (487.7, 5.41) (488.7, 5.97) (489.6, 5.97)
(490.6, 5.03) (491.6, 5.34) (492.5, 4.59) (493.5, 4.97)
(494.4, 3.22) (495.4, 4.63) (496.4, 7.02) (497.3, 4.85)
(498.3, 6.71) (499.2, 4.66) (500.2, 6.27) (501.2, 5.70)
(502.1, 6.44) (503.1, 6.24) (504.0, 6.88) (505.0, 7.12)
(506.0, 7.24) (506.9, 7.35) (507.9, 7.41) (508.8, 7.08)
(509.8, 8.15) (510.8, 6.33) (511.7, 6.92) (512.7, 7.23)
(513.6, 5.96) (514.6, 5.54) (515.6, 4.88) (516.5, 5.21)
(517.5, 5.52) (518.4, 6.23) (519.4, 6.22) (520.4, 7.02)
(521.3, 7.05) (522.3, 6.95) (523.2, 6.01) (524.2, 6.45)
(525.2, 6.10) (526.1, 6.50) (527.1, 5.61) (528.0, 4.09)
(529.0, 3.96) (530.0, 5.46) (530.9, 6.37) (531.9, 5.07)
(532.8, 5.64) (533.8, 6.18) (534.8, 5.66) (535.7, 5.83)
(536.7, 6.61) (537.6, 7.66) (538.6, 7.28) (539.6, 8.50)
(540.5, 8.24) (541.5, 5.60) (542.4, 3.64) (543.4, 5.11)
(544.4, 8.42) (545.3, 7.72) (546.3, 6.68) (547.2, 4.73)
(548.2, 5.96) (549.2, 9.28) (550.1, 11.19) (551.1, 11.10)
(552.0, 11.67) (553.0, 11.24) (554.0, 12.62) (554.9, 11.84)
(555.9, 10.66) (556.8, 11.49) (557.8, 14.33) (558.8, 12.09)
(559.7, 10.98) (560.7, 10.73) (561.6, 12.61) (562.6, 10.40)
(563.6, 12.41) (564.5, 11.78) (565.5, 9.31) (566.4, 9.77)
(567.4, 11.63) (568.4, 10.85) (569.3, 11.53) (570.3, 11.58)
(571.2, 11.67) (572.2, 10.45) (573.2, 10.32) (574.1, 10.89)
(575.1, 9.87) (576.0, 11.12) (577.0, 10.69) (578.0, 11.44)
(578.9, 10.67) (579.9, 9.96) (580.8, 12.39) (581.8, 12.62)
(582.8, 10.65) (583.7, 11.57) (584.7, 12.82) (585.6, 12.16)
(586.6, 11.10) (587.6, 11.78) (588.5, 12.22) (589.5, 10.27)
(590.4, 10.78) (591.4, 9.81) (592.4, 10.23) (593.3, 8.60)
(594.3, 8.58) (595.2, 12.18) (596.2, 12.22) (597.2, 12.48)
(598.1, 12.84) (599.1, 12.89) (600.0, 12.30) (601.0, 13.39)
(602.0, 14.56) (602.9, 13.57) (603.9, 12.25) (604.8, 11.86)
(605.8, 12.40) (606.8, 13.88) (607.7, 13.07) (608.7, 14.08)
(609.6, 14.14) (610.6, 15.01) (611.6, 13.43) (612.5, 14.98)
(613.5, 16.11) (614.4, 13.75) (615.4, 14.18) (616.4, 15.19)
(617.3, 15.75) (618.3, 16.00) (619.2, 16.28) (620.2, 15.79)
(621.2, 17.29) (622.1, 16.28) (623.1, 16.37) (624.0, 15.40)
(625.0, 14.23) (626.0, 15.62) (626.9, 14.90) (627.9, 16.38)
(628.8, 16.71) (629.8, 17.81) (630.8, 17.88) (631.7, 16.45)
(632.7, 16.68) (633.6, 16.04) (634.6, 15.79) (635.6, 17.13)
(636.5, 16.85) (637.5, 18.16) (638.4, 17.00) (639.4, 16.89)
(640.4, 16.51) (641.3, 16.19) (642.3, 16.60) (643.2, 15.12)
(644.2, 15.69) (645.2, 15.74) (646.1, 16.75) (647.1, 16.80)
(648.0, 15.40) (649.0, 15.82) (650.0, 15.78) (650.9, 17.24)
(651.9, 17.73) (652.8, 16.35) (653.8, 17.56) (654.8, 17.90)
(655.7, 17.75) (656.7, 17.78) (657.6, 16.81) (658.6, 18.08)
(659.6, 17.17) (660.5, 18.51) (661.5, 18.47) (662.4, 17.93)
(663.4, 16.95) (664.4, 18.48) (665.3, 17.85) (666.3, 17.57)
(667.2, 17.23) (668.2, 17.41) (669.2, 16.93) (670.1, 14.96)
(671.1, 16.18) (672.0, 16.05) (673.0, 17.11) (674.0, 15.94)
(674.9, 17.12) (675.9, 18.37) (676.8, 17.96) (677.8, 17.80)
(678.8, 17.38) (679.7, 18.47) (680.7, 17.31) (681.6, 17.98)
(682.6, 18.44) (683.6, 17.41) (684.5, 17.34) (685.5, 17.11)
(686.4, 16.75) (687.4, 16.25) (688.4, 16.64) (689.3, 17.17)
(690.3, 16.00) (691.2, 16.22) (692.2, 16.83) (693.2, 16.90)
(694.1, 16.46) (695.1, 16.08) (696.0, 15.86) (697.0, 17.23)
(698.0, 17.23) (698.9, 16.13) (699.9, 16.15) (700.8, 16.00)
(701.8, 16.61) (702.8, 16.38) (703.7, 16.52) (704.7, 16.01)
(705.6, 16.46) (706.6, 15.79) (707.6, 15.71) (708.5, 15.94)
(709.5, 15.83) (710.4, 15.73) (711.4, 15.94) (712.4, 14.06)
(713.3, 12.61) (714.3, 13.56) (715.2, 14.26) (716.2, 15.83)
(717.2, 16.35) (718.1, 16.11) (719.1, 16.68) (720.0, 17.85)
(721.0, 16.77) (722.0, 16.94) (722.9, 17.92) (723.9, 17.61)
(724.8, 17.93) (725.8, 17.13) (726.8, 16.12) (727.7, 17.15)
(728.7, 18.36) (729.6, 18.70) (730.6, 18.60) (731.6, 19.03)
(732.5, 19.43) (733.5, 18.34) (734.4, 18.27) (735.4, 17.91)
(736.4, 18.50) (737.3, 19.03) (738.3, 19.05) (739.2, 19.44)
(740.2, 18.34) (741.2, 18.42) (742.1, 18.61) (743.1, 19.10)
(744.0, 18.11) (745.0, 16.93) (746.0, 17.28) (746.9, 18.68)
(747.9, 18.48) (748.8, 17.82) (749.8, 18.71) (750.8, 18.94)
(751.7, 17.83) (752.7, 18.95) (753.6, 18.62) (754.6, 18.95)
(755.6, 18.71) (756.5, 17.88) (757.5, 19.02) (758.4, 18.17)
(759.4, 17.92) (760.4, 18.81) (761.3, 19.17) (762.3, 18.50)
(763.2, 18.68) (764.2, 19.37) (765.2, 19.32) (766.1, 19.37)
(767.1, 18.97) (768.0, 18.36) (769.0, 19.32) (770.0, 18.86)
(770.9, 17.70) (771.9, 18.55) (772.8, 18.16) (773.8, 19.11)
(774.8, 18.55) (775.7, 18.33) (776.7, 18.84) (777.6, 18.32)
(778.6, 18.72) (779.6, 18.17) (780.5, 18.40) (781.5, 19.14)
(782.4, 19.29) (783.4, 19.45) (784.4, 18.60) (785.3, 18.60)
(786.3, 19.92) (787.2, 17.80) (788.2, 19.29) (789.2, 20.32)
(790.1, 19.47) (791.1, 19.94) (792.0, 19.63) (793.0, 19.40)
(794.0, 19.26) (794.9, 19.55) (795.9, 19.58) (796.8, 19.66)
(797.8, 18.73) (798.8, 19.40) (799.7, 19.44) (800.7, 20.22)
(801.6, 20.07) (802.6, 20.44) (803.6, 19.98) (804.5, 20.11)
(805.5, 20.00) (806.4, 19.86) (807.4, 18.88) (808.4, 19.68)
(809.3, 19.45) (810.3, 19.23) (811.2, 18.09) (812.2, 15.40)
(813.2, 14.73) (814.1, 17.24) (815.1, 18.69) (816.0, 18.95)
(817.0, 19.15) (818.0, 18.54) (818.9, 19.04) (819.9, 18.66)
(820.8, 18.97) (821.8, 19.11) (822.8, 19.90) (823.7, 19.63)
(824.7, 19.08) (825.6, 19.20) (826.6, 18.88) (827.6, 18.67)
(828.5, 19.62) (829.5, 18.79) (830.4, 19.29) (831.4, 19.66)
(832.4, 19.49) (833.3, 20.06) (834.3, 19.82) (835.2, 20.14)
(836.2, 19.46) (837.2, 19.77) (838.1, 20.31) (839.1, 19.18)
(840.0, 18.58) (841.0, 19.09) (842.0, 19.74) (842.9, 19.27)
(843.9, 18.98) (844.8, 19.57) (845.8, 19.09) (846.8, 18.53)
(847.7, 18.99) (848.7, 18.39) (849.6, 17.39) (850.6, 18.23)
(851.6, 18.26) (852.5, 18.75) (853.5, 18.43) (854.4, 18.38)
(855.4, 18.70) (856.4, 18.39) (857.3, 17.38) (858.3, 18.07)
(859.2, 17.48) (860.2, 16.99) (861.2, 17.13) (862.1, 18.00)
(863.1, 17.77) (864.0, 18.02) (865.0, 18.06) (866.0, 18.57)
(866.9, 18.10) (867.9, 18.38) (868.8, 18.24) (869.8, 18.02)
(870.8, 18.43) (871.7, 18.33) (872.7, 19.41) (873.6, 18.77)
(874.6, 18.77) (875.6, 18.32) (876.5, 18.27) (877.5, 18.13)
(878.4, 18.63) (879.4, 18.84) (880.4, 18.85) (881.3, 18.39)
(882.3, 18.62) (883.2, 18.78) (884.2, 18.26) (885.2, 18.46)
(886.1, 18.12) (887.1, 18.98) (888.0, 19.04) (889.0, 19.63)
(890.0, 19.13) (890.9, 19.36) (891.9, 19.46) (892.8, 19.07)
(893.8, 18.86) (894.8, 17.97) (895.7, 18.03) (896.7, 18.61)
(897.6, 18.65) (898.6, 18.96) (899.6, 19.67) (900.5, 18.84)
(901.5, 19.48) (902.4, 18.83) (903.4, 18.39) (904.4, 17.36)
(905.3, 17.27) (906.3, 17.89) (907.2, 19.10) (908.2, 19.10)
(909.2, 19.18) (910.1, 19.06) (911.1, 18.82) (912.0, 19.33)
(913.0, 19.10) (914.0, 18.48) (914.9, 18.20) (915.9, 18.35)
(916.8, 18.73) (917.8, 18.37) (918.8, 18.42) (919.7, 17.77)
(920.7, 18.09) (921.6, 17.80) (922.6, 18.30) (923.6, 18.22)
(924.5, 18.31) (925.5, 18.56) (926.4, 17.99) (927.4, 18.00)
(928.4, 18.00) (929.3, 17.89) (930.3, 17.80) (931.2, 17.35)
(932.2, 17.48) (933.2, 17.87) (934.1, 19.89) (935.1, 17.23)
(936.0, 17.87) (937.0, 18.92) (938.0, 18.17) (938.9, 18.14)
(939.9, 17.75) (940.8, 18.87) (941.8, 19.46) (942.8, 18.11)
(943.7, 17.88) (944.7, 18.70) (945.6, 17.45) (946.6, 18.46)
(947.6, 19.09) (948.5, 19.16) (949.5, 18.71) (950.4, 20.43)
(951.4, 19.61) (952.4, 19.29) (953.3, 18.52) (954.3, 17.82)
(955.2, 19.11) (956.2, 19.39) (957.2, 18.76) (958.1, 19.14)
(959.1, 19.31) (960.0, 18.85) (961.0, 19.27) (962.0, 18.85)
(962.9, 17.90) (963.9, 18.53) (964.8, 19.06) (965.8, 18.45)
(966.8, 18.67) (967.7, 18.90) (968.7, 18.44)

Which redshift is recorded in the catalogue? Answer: 0.379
